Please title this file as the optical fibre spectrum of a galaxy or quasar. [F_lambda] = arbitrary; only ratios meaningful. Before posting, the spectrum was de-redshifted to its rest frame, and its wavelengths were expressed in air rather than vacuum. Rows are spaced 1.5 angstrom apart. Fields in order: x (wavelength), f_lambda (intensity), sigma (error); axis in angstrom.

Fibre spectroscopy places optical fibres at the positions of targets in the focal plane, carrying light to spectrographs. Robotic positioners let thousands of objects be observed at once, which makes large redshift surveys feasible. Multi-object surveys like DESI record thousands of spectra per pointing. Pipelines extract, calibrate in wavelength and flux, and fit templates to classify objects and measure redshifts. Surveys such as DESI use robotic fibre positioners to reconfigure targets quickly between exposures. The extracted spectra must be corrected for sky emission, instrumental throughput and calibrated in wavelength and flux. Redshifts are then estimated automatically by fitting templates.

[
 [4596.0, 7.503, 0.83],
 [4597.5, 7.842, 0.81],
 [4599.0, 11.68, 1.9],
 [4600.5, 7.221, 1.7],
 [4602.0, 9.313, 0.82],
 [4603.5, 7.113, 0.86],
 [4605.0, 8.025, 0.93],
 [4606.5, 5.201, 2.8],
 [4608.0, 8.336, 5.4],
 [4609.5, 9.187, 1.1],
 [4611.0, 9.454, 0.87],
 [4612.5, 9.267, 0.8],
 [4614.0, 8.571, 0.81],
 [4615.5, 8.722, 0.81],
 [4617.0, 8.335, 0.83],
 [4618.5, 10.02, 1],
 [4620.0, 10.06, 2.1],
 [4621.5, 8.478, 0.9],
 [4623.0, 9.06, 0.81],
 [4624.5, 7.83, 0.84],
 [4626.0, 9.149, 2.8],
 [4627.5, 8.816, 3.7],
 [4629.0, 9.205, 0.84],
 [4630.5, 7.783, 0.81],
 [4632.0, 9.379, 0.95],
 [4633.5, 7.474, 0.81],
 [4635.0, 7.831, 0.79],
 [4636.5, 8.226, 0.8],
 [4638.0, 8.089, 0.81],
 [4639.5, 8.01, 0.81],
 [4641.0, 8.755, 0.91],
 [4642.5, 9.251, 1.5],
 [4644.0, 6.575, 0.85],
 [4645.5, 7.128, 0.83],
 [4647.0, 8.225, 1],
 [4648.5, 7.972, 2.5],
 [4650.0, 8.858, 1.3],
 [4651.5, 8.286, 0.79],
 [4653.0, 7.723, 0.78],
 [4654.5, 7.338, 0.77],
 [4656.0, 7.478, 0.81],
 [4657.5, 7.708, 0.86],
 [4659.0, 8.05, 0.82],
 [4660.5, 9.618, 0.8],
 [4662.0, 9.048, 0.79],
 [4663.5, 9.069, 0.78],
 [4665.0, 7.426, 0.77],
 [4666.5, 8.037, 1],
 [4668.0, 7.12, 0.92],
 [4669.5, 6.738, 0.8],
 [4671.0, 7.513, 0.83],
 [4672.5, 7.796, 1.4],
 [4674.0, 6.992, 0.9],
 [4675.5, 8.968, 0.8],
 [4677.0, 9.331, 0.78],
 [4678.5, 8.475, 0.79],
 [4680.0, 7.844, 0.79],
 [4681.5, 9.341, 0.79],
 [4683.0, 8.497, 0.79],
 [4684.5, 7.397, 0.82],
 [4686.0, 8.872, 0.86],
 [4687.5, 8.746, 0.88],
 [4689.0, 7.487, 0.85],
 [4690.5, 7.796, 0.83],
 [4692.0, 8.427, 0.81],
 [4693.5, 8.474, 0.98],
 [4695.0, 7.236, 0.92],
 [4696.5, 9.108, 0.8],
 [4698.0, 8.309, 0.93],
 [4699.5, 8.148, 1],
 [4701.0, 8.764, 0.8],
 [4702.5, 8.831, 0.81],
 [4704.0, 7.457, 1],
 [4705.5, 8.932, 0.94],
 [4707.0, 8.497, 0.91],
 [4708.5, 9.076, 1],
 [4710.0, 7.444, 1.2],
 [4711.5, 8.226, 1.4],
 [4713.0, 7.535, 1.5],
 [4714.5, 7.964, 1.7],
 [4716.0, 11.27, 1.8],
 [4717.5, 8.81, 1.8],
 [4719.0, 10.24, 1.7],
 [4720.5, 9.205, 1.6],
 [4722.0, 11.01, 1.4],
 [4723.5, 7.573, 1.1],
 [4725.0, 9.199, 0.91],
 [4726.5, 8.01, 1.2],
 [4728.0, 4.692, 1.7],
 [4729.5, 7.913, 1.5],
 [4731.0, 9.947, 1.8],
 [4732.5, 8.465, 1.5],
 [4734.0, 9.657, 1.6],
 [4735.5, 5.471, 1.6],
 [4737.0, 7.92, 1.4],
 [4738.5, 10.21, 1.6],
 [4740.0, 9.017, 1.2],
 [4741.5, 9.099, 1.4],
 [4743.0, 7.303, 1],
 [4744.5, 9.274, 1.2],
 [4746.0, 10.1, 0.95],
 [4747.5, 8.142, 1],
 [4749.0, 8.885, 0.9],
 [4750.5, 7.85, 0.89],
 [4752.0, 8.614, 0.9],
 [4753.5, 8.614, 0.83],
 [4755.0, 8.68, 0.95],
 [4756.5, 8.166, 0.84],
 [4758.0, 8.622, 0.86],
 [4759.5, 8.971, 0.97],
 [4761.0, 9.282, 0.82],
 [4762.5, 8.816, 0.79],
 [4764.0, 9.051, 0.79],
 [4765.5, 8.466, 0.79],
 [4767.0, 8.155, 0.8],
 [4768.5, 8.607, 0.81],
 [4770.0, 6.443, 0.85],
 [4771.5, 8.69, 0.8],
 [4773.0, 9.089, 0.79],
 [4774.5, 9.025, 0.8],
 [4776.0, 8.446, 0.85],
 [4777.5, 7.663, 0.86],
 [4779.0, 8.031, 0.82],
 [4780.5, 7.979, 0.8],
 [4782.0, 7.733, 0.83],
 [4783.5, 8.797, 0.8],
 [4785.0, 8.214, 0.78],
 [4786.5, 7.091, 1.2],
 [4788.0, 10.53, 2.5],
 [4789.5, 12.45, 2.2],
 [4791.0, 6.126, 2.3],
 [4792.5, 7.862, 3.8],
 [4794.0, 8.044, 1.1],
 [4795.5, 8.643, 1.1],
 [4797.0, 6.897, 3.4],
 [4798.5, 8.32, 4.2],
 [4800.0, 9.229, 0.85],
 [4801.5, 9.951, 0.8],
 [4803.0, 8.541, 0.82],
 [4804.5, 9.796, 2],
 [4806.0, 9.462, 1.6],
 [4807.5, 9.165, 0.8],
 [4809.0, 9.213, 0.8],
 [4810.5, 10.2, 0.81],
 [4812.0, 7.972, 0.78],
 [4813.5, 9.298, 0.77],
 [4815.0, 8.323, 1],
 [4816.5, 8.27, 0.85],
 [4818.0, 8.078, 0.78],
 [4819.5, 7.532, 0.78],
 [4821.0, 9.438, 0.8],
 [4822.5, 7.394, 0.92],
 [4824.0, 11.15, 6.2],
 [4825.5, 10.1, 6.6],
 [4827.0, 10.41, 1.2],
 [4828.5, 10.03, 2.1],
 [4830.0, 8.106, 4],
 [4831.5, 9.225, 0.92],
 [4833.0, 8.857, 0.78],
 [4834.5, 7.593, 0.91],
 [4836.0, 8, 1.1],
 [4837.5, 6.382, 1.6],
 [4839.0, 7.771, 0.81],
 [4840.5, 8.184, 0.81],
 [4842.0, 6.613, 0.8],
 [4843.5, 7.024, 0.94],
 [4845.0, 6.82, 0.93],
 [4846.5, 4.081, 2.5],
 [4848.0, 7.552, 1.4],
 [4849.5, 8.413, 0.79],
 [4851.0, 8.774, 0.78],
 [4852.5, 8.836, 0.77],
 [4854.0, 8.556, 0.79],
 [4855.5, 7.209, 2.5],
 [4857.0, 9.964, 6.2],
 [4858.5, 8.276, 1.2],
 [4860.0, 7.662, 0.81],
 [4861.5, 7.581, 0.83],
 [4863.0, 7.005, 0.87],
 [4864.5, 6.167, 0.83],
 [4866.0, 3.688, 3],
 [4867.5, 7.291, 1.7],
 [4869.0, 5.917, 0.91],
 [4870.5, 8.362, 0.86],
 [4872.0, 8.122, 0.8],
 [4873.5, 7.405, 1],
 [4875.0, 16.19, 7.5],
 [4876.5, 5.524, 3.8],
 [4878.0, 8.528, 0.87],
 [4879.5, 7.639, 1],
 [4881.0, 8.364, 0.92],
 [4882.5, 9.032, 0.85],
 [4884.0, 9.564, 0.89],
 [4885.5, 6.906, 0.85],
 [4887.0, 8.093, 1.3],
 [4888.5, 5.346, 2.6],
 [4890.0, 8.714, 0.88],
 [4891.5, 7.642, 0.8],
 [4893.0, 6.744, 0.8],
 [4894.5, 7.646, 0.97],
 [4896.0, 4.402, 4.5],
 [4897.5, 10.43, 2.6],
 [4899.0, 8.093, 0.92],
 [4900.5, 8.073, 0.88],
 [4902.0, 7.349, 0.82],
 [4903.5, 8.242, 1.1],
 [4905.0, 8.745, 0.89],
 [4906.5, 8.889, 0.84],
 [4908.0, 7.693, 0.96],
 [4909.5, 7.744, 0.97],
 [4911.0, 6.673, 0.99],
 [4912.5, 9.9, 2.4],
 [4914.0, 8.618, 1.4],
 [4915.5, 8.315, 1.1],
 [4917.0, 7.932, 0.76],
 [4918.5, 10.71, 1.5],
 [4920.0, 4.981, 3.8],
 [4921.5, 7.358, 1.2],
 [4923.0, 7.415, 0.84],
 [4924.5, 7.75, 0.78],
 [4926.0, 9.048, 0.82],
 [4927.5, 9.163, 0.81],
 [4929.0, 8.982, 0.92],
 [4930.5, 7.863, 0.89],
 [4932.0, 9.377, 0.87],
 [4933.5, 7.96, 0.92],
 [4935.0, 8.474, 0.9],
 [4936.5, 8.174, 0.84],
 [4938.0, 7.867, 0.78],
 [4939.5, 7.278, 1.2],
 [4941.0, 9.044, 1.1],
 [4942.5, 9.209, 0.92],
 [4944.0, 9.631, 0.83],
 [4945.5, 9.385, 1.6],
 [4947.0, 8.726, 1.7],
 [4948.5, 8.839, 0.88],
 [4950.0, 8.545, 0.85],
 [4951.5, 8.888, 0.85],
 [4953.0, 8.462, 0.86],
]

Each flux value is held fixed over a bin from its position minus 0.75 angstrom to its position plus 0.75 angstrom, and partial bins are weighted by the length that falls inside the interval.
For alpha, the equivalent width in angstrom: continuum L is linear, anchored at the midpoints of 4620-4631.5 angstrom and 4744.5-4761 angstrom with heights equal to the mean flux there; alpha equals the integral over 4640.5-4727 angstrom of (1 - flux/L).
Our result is 3.9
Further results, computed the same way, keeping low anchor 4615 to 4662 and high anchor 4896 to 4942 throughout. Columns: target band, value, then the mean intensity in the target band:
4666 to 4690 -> 0.8 angstrom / 8.07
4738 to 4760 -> -1.2 angstrom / 8.75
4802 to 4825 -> -1.9 angstrom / 8.95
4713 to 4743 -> -1.2 angstrom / 8.65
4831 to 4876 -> 2.7 angstrom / 7.76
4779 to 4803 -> -0.6 angstrom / 8.51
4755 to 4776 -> -0.7 angstrom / 8.57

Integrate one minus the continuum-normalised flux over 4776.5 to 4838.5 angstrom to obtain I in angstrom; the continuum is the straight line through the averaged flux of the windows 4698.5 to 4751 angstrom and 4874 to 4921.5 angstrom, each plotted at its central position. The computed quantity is -2.3 angstrom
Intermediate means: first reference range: 8.58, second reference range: 8.14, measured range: 8.68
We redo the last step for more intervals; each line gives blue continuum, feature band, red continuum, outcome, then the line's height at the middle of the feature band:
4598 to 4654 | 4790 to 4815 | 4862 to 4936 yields -1.7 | 8.13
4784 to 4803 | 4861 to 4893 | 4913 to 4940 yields 2.3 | 8.36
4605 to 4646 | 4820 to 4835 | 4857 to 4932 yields -2.1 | 8.07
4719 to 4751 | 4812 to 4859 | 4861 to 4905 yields -1.5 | 8.01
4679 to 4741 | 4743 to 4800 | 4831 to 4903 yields -2.1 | 8.18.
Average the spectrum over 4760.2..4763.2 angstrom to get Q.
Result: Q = 9.05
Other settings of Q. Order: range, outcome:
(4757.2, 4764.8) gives 8.94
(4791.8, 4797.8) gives 7.87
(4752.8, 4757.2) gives 8.49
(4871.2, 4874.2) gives 7.78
